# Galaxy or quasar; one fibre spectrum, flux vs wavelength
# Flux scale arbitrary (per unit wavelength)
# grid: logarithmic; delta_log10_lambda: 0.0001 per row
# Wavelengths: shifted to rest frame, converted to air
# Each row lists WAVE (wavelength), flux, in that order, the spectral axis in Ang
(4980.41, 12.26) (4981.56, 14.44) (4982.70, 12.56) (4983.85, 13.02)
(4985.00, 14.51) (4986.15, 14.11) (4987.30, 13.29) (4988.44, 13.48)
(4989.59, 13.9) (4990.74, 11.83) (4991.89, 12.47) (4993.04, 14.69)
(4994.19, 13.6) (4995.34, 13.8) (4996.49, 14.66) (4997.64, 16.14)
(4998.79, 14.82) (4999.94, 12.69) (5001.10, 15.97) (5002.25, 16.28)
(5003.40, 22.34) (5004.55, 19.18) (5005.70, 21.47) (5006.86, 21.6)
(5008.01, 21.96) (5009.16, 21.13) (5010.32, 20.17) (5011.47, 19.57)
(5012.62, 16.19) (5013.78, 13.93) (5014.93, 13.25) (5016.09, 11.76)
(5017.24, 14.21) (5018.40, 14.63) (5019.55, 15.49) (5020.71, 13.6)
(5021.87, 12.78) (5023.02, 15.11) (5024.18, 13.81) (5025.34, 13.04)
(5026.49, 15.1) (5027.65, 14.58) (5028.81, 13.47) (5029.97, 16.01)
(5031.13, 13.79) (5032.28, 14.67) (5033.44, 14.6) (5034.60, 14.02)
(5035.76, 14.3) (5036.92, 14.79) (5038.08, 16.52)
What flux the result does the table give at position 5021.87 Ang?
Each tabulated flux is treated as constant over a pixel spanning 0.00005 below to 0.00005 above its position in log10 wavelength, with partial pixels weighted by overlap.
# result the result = 12.78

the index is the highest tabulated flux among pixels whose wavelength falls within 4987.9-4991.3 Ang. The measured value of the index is 13.9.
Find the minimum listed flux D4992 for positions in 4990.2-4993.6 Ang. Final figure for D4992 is 11.83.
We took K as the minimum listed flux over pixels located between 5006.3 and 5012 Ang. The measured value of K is 19.57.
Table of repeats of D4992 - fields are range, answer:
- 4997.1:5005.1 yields 12.69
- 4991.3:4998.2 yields 12.47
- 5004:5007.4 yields 19.18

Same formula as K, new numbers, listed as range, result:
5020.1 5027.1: 12.78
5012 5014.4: 13.93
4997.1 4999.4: 14.82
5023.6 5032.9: 13.04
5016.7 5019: 14.21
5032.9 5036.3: 14.02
